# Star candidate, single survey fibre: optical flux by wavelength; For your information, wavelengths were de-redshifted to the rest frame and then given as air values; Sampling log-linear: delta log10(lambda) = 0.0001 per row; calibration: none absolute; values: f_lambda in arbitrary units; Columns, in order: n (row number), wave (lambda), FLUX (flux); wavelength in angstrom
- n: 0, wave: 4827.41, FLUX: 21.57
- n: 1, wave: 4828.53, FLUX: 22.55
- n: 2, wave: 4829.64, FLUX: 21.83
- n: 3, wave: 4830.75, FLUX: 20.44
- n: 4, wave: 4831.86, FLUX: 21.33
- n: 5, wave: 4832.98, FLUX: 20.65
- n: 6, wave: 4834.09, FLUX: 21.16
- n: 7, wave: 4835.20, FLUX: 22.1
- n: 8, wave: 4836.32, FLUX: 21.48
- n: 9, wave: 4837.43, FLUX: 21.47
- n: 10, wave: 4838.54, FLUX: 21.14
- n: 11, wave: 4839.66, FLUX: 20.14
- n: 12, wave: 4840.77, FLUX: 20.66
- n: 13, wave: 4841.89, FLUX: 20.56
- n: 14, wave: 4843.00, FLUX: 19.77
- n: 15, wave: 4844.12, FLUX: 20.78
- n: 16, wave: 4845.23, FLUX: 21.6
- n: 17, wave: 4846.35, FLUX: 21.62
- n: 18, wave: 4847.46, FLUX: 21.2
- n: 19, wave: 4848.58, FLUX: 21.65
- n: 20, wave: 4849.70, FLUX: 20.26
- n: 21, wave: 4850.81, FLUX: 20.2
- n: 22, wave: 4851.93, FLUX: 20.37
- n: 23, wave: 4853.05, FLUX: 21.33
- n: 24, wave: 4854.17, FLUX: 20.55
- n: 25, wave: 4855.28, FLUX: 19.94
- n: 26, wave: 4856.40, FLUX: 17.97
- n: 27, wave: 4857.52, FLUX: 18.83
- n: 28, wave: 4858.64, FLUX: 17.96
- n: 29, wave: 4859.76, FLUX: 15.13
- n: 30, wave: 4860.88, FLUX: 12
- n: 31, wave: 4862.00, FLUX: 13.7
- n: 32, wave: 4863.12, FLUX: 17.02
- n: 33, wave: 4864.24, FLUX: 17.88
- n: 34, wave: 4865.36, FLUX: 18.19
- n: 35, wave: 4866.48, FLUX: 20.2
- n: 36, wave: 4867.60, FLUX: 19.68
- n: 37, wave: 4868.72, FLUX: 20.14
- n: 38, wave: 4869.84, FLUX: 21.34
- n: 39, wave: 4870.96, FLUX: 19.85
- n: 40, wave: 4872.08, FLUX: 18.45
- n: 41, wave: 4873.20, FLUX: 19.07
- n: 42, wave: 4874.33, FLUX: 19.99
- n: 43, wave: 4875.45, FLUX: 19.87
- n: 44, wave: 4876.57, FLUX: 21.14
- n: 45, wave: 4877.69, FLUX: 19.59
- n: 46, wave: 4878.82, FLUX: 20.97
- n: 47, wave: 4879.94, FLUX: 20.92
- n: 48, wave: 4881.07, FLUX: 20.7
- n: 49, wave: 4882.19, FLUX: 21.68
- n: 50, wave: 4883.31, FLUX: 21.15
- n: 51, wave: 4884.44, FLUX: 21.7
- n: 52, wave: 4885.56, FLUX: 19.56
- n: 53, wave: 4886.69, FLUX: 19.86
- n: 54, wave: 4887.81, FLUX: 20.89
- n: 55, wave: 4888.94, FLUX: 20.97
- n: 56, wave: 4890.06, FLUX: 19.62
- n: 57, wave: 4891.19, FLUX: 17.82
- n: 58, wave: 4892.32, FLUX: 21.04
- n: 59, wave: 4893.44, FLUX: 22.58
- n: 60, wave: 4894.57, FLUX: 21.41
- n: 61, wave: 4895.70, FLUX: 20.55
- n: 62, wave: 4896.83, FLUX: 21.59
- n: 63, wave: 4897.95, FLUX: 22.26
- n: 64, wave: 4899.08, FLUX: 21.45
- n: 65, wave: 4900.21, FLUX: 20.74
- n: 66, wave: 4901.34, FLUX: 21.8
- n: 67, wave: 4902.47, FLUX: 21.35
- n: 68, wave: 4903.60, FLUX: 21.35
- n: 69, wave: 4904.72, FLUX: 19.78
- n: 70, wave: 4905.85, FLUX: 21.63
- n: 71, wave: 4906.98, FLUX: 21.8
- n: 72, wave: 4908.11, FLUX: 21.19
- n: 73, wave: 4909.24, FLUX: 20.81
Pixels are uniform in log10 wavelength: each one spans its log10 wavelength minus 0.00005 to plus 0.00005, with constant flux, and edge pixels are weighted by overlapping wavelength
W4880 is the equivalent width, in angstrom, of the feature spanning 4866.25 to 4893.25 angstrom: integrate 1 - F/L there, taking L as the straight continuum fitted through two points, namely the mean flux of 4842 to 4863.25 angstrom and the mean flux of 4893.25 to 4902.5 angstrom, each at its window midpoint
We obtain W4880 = 0.3 angstrom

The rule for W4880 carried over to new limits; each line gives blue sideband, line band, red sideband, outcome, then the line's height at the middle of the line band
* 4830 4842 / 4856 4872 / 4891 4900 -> 2.5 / 21.1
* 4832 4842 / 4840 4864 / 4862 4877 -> 1.3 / 20.2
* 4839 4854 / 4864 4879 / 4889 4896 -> 0.6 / 20.6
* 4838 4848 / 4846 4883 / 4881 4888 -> 2.6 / 20.8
